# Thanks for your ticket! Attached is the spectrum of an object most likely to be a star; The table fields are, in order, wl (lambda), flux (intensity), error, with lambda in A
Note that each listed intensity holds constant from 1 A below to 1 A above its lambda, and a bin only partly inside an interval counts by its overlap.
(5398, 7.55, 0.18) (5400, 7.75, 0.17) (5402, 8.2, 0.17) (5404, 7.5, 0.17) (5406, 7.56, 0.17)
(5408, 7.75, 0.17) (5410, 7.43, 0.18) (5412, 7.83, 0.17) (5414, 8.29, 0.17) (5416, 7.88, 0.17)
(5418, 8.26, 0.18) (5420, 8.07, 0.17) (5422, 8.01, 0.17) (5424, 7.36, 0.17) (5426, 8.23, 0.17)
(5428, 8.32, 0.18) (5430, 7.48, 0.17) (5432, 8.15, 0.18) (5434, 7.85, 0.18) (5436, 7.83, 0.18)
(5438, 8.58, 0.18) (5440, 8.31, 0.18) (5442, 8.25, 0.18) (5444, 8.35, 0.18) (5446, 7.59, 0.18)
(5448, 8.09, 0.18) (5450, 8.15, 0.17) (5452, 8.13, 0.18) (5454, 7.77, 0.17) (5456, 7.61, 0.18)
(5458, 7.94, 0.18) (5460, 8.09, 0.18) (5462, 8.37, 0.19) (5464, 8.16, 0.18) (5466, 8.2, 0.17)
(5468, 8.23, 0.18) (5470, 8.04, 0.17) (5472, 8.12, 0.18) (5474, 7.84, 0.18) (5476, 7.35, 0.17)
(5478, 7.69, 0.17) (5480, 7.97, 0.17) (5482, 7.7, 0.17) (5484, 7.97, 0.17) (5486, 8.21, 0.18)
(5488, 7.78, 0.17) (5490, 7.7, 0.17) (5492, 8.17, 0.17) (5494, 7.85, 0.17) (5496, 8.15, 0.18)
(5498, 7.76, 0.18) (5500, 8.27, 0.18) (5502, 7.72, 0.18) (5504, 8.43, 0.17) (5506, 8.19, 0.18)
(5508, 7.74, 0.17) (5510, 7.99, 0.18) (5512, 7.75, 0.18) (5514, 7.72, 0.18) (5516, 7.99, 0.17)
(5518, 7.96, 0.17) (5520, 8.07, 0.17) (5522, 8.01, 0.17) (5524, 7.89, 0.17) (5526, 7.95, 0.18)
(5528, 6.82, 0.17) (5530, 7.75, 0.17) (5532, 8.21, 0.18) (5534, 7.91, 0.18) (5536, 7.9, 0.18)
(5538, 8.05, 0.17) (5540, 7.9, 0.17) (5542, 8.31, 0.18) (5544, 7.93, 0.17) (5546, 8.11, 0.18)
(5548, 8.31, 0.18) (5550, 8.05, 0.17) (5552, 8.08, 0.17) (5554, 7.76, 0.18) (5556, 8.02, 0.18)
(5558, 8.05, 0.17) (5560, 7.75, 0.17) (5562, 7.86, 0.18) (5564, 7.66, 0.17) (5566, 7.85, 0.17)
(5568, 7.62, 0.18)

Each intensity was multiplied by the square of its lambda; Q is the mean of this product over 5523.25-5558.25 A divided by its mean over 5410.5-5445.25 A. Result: 1.03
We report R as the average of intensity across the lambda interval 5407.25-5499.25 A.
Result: 7.98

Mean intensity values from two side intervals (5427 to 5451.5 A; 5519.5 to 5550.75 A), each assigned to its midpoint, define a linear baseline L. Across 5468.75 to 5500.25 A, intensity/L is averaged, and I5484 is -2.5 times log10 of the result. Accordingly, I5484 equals 0.02 mag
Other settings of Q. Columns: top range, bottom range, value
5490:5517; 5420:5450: 1.02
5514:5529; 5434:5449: 0.99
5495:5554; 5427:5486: 1.02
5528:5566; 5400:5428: 1.06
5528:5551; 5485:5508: 1.01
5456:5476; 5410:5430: 1.03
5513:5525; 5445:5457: 1.03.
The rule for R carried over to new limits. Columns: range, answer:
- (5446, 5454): 8.01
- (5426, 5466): 8.06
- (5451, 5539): 7.93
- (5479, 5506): 7.98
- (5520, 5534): 7.8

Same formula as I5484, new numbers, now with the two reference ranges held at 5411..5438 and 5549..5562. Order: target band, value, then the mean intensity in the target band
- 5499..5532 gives 0.01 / 7.9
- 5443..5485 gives 0.00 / 7.97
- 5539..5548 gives -0.02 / 8.09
